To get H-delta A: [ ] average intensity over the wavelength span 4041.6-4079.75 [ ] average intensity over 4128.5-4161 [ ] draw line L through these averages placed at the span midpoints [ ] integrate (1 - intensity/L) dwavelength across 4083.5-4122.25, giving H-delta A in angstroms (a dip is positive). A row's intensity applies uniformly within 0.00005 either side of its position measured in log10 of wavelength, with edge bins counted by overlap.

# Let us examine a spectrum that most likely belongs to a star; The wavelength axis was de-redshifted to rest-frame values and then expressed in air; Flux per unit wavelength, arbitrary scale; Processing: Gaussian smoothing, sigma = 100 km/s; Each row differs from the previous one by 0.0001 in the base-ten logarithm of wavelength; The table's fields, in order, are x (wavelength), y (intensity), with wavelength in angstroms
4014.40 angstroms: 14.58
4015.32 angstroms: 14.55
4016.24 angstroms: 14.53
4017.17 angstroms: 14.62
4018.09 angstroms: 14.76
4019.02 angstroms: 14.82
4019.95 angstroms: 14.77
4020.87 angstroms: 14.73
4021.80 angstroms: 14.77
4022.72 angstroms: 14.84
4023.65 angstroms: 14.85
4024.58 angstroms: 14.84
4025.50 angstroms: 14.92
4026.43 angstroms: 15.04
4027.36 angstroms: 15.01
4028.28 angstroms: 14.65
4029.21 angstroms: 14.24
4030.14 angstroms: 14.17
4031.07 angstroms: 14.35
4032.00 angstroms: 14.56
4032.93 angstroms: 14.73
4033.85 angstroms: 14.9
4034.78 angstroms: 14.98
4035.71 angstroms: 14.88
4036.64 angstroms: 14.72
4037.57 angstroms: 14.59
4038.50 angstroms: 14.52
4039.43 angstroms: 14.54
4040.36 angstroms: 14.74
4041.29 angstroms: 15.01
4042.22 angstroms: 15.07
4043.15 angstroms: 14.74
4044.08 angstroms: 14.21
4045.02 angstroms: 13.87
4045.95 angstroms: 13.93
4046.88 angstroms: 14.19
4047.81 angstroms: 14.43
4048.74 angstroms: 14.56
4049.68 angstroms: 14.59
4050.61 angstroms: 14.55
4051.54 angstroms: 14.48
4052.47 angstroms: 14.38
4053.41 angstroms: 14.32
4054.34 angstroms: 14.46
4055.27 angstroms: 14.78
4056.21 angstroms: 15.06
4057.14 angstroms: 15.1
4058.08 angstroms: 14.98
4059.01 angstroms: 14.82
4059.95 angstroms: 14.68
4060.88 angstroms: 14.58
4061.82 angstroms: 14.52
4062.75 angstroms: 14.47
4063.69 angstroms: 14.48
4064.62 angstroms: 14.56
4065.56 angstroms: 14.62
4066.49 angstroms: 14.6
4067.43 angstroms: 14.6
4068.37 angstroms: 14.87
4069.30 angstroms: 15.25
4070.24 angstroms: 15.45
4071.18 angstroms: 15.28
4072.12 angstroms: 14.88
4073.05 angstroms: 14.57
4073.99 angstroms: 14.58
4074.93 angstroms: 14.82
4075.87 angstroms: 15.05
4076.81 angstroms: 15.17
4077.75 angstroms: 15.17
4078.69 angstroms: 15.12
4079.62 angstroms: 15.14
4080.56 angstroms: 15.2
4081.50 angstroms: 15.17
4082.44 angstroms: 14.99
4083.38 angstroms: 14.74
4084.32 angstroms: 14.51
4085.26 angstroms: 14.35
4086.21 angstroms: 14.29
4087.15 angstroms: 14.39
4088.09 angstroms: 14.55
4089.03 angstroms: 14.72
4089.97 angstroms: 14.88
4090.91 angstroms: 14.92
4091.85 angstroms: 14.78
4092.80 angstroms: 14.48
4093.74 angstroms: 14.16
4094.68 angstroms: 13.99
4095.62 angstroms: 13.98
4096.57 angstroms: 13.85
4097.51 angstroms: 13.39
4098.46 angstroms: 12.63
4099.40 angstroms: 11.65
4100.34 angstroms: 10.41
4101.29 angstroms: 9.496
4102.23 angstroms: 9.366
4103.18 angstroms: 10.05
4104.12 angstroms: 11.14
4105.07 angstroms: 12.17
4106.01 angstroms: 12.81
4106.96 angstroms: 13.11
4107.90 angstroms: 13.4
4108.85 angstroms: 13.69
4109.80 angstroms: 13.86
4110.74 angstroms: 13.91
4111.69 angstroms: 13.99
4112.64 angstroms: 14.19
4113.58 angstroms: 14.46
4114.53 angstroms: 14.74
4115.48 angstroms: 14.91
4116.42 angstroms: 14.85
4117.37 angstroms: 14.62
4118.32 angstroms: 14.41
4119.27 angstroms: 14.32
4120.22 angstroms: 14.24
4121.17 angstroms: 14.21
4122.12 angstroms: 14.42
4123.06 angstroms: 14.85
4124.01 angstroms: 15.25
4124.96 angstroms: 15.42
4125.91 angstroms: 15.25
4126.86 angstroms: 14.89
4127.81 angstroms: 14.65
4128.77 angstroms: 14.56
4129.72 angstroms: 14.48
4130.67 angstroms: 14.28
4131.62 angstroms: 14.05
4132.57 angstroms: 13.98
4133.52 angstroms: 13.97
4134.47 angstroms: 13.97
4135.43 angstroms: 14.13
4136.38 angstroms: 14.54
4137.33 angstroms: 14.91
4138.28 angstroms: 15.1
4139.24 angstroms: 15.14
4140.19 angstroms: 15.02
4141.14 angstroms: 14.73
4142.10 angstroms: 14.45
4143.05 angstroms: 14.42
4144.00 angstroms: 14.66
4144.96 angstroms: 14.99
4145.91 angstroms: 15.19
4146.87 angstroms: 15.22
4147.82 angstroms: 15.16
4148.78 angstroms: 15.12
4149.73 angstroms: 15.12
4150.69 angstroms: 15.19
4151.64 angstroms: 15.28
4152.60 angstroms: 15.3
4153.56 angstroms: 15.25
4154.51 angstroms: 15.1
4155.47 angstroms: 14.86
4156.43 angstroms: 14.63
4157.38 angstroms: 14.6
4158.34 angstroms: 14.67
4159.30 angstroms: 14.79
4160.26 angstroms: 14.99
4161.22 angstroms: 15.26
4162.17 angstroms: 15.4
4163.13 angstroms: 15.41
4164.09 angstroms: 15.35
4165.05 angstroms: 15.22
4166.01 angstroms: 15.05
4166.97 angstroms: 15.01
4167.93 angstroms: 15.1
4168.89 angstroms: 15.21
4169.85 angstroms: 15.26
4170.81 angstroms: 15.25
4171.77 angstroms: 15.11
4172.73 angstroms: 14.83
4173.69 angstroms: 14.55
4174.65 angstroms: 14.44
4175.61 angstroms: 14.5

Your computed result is 3.1 angstroms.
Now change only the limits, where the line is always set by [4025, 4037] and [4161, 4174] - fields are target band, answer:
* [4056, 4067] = 0.1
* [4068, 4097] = 0.2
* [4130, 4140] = 0.4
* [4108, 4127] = 0.6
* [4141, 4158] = 0.2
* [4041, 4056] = 0.3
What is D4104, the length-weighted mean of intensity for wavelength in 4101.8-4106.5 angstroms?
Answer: 11.1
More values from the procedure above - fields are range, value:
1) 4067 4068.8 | 14.7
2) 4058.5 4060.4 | 14.8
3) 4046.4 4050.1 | 14.4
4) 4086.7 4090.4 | 14.7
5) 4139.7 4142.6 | 14.8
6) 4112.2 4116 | 14.6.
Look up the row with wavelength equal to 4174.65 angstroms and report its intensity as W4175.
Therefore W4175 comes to 14.44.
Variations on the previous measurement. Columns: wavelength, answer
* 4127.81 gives 14.65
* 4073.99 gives 14.58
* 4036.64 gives 14.72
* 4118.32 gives 14.41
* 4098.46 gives 12.63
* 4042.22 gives 15.07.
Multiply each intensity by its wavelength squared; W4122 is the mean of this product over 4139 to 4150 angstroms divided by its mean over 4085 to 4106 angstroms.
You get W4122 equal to 1.2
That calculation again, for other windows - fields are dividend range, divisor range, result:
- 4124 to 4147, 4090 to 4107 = 1.18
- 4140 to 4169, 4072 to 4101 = 1.09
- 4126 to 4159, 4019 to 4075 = 1.05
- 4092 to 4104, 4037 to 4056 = 0.87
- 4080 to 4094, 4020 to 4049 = 1.03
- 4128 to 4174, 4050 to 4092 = 1.05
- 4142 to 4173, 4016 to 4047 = 1.09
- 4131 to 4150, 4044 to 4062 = 1.06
